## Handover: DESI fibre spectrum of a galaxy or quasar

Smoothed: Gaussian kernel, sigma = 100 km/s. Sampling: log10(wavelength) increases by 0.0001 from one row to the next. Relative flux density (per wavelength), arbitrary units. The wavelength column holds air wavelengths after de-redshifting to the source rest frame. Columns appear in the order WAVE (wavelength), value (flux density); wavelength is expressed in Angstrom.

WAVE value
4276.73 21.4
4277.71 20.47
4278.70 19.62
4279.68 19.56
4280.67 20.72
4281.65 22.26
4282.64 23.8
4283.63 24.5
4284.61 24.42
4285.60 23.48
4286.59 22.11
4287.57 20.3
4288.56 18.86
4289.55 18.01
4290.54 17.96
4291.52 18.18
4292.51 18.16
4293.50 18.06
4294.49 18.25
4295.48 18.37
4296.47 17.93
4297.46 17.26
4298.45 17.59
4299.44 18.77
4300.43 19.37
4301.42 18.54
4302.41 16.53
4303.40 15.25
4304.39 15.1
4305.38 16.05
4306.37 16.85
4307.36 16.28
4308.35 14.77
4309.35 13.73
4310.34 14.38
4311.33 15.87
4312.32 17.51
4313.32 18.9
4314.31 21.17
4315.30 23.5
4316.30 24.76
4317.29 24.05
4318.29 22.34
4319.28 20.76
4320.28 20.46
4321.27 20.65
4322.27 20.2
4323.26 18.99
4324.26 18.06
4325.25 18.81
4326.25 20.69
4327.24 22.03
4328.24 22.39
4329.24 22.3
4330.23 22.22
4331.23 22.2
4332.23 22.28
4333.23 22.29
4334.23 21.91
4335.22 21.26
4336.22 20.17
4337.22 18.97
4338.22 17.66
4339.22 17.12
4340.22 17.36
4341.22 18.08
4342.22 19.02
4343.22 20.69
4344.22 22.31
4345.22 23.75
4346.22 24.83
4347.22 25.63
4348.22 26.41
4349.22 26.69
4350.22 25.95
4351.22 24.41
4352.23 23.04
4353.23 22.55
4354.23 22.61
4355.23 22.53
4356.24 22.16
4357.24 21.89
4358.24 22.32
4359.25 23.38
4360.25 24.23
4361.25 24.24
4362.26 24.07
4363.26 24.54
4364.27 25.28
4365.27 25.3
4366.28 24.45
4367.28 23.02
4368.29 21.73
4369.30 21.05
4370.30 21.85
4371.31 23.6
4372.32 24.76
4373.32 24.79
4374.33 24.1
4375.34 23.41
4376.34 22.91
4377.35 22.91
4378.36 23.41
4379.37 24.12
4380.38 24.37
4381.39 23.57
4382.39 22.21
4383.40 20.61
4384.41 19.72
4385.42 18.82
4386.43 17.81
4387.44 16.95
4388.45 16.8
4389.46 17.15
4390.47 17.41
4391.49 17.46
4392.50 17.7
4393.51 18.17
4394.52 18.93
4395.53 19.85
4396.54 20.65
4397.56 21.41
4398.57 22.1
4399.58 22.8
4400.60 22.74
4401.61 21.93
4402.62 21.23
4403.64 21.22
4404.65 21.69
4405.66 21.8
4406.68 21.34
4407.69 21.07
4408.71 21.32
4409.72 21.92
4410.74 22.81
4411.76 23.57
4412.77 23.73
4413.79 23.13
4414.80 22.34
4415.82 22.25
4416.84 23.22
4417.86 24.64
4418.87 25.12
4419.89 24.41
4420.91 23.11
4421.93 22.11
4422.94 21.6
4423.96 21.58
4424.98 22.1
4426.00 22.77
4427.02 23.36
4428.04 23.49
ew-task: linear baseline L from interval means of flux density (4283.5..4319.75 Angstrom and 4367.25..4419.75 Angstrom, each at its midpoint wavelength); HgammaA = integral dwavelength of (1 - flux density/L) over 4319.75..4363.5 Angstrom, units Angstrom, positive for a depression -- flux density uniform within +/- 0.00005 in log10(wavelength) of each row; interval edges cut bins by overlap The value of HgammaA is -4.0 Angstrom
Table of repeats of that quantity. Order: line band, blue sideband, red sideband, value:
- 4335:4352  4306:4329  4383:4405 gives -2.0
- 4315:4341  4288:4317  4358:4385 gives -1.3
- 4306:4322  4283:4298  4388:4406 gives 0.5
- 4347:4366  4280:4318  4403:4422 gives -2.9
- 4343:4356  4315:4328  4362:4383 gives -0.9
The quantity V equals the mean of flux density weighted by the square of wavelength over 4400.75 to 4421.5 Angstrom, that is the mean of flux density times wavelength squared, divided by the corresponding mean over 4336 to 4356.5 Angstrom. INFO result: 1.1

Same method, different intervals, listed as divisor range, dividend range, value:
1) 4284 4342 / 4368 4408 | 1.13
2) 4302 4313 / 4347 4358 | 1.55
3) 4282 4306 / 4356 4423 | 1.21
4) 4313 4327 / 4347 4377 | 1.15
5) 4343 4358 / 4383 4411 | 0.87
